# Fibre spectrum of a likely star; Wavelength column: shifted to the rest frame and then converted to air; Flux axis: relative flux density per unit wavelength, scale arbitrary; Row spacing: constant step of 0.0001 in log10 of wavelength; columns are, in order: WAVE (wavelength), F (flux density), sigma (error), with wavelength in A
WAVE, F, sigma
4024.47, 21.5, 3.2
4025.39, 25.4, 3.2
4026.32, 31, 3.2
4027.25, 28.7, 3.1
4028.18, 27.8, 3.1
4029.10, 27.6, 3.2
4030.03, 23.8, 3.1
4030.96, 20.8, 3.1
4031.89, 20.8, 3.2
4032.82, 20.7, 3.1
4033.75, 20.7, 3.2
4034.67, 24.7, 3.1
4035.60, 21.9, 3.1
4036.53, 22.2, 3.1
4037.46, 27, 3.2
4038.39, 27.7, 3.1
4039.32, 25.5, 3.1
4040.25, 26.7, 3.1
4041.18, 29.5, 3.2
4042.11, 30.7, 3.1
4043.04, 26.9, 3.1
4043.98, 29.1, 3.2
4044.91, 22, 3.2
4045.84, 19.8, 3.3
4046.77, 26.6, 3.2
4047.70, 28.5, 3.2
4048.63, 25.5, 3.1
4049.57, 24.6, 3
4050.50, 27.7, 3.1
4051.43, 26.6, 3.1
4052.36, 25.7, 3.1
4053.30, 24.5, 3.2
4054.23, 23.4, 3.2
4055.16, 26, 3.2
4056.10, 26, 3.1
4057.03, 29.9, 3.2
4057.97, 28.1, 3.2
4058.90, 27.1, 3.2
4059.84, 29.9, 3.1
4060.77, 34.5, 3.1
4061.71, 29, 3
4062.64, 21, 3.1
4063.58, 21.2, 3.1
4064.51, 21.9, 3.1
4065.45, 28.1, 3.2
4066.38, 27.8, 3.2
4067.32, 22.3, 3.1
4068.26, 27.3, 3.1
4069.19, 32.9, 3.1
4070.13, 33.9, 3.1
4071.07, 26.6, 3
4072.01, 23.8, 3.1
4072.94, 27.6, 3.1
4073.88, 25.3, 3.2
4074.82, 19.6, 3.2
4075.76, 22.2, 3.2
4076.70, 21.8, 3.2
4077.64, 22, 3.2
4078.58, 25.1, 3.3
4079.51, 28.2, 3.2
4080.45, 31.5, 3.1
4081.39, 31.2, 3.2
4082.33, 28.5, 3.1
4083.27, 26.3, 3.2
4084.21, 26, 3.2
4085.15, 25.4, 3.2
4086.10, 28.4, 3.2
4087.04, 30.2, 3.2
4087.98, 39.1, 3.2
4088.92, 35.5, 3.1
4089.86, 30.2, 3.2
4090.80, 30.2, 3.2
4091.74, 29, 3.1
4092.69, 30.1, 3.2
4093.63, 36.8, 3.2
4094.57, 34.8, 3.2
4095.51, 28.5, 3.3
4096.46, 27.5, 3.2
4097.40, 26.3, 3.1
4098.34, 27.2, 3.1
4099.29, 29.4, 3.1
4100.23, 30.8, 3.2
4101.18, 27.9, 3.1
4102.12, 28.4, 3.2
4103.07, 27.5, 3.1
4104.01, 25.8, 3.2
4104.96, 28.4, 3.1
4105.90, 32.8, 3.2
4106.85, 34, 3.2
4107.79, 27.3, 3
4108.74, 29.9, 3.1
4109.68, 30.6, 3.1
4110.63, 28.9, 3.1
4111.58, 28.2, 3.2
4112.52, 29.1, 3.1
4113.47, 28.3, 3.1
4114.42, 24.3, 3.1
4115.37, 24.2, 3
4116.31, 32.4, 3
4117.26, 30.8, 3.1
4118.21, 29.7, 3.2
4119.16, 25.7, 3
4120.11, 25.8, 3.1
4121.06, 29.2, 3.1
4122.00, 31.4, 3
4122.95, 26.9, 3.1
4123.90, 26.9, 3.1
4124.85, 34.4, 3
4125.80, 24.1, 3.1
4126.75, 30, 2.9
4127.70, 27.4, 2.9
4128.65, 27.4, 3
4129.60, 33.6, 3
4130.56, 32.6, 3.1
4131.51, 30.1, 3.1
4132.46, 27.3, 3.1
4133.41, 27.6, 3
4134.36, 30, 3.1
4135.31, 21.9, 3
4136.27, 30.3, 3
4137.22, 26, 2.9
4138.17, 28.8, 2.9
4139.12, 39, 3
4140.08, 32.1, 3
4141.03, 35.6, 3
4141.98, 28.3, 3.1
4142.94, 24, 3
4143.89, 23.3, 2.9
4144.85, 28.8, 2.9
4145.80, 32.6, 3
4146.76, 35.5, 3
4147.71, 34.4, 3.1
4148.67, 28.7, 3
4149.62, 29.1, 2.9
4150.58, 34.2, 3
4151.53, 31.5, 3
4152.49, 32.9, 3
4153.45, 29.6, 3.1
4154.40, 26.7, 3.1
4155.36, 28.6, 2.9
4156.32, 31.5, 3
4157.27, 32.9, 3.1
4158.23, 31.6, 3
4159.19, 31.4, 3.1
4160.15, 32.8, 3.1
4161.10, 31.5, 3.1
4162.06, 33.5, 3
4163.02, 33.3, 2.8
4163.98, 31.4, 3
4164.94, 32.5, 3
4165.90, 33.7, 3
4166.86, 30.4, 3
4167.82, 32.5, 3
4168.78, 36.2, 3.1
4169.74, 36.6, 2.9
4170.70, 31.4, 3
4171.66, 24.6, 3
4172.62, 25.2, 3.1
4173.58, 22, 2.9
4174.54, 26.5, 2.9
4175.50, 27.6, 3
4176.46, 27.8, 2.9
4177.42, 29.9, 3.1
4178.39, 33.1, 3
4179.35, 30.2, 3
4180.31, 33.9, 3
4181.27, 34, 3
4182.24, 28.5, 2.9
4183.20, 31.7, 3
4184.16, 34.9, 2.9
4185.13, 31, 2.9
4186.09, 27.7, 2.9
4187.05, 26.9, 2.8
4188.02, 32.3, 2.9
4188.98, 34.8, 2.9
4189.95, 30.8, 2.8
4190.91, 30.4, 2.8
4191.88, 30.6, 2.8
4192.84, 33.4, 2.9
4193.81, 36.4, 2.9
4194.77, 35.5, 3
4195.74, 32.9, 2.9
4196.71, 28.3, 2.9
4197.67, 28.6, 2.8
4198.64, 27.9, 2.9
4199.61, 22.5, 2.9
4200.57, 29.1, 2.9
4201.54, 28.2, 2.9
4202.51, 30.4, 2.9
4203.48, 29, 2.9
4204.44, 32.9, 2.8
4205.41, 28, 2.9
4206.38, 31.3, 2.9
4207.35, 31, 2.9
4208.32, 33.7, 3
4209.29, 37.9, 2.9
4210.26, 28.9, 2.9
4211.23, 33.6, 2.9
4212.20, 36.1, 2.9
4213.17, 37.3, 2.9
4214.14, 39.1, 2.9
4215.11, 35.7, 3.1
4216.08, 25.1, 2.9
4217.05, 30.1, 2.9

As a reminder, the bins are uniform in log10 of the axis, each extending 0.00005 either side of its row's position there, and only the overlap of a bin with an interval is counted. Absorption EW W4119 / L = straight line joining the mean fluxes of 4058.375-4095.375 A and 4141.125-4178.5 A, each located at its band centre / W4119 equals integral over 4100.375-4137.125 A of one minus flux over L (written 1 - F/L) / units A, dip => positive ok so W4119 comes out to 0.7 A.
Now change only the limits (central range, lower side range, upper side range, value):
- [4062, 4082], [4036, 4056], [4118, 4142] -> 0.9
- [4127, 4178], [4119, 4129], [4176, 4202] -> -1.6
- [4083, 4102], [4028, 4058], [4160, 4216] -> -1.8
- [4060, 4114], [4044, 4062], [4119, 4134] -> -1.2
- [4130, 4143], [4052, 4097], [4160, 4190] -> 0.0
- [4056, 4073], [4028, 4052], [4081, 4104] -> 0.0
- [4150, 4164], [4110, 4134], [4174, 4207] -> -0.9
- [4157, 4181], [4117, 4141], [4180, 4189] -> -0.1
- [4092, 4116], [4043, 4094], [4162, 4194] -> -0.6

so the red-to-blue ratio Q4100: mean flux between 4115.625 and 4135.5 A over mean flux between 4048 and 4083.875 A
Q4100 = 1.1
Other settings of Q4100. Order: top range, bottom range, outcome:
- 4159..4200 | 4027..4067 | 1.20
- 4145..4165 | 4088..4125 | 1.08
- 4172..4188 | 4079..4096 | 0.97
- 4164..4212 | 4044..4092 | 1.14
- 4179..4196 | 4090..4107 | 1.08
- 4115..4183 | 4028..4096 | 1.12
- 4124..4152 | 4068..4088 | 1.10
